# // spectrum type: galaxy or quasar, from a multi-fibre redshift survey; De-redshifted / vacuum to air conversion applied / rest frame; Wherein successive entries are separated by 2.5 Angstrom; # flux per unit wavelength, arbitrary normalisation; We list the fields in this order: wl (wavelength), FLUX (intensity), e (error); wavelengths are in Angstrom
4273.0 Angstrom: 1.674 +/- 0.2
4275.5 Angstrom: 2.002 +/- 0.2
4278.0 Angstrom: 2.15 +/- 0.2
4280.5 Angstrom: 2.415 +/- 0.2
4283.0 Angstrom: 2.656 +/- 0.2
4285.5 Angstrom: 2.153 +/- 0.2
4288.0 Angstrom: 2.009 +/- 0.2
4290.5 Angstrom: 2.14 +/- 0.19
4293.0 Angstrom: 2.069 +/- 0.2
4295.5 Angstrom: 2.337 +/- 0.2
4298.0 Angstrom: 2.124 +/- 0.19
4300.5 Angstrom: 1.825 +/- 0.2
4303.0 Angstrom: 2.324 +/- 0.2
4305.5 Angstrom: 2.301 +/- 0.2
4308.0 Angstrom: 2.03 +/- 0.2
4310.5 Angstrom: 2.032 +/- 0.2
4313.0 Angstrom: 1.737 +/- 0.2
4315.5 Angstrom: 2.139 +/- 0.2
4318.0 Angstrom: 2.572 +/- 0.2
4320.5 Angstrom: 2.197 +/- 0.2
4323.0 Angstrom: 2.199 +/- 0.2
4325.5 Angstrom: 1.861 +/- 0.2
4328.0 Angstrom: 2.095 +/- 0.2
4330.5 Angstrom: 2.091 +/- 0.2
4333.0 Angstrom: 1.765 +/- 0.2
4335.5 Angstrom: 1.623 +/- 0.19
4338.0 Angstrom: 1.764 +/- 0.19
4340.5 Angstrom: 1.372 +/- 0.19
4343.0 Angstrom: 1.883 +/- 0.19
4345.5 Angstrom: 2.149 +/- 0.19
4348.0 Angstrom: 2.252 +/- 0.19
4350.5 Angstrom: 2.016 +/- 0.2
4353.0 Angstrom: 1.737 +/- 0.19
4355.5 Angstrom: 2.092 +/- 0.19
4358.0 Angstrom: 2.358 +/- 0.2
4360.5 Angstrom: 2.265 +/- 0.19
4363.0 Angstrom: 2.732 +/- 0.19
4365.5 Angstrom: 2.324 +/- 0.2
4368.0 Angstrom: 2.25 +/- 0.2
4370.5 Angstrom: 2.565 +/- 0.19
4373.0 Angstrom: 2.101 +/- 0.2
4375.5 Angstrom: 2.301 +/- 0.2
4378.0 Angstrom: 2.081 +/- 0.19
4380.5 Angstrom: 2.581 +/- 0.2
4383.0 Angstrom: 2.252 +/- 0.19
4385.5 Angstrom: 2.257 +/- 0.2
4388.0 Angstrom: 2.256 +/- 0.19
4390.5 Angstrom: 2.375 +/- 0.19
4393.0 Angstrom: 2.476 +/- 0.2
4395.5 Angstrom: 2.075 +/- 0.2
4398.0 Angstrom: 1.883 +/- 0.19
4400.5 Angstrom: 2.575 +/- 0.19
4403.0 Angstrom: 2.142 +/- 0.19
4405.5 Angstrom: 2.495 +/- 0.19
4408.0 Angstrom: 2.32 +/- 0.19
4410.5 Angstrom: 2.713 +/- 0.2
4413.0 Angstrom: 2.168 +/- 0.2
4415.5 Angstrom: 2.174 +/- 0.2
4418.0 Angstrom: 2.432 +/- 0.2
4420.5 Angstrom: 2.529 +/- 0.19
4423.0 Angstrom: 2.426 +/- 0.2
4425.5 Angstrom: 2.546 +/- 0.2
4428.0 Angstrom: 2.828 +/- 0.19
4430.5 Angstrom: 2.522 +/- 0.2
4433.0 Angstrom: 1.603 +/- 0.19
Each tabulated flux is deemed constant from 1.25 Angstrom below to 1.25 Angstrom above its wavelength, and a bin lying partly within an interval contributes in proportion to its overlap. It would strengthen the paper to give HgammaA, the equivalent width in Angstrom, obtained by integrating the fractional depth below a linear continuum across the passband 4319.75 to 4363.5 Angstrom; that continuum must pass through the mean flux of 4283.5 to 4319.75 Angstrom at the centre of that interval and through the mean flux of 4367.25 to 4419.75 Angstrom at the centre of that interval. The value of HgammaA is 4.03 Angstrom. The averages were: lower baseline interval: 2.14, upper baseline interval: 2.31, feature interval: 2.01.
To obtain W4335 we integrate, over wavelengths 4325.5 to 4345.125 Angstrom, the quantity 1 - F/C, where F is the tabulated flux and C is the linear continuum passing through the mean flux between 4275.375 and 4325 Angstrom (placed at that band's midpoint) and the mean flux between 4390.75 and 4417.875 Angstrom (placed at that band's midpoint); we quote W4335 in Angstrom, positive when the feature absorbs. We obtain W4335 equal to 3.5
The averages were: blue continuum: 2.17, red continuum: 2.31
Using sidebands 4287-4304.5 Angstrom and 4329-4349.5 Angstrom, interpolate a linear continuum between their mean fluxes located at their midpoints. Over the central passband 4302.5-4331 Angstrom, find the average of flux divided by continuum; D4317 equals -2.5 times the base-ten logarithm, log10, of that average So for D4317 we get -0.068 mag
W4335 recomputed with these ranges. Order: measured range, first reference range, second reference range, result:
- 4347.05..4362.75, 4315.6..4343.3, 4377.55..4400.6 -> -0.47 Angstrom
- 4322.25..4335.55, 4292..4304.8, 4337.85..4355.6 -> 0.24 Angstrom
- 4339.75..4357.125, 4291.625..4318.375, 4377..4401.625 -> 1.97 Angstrom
